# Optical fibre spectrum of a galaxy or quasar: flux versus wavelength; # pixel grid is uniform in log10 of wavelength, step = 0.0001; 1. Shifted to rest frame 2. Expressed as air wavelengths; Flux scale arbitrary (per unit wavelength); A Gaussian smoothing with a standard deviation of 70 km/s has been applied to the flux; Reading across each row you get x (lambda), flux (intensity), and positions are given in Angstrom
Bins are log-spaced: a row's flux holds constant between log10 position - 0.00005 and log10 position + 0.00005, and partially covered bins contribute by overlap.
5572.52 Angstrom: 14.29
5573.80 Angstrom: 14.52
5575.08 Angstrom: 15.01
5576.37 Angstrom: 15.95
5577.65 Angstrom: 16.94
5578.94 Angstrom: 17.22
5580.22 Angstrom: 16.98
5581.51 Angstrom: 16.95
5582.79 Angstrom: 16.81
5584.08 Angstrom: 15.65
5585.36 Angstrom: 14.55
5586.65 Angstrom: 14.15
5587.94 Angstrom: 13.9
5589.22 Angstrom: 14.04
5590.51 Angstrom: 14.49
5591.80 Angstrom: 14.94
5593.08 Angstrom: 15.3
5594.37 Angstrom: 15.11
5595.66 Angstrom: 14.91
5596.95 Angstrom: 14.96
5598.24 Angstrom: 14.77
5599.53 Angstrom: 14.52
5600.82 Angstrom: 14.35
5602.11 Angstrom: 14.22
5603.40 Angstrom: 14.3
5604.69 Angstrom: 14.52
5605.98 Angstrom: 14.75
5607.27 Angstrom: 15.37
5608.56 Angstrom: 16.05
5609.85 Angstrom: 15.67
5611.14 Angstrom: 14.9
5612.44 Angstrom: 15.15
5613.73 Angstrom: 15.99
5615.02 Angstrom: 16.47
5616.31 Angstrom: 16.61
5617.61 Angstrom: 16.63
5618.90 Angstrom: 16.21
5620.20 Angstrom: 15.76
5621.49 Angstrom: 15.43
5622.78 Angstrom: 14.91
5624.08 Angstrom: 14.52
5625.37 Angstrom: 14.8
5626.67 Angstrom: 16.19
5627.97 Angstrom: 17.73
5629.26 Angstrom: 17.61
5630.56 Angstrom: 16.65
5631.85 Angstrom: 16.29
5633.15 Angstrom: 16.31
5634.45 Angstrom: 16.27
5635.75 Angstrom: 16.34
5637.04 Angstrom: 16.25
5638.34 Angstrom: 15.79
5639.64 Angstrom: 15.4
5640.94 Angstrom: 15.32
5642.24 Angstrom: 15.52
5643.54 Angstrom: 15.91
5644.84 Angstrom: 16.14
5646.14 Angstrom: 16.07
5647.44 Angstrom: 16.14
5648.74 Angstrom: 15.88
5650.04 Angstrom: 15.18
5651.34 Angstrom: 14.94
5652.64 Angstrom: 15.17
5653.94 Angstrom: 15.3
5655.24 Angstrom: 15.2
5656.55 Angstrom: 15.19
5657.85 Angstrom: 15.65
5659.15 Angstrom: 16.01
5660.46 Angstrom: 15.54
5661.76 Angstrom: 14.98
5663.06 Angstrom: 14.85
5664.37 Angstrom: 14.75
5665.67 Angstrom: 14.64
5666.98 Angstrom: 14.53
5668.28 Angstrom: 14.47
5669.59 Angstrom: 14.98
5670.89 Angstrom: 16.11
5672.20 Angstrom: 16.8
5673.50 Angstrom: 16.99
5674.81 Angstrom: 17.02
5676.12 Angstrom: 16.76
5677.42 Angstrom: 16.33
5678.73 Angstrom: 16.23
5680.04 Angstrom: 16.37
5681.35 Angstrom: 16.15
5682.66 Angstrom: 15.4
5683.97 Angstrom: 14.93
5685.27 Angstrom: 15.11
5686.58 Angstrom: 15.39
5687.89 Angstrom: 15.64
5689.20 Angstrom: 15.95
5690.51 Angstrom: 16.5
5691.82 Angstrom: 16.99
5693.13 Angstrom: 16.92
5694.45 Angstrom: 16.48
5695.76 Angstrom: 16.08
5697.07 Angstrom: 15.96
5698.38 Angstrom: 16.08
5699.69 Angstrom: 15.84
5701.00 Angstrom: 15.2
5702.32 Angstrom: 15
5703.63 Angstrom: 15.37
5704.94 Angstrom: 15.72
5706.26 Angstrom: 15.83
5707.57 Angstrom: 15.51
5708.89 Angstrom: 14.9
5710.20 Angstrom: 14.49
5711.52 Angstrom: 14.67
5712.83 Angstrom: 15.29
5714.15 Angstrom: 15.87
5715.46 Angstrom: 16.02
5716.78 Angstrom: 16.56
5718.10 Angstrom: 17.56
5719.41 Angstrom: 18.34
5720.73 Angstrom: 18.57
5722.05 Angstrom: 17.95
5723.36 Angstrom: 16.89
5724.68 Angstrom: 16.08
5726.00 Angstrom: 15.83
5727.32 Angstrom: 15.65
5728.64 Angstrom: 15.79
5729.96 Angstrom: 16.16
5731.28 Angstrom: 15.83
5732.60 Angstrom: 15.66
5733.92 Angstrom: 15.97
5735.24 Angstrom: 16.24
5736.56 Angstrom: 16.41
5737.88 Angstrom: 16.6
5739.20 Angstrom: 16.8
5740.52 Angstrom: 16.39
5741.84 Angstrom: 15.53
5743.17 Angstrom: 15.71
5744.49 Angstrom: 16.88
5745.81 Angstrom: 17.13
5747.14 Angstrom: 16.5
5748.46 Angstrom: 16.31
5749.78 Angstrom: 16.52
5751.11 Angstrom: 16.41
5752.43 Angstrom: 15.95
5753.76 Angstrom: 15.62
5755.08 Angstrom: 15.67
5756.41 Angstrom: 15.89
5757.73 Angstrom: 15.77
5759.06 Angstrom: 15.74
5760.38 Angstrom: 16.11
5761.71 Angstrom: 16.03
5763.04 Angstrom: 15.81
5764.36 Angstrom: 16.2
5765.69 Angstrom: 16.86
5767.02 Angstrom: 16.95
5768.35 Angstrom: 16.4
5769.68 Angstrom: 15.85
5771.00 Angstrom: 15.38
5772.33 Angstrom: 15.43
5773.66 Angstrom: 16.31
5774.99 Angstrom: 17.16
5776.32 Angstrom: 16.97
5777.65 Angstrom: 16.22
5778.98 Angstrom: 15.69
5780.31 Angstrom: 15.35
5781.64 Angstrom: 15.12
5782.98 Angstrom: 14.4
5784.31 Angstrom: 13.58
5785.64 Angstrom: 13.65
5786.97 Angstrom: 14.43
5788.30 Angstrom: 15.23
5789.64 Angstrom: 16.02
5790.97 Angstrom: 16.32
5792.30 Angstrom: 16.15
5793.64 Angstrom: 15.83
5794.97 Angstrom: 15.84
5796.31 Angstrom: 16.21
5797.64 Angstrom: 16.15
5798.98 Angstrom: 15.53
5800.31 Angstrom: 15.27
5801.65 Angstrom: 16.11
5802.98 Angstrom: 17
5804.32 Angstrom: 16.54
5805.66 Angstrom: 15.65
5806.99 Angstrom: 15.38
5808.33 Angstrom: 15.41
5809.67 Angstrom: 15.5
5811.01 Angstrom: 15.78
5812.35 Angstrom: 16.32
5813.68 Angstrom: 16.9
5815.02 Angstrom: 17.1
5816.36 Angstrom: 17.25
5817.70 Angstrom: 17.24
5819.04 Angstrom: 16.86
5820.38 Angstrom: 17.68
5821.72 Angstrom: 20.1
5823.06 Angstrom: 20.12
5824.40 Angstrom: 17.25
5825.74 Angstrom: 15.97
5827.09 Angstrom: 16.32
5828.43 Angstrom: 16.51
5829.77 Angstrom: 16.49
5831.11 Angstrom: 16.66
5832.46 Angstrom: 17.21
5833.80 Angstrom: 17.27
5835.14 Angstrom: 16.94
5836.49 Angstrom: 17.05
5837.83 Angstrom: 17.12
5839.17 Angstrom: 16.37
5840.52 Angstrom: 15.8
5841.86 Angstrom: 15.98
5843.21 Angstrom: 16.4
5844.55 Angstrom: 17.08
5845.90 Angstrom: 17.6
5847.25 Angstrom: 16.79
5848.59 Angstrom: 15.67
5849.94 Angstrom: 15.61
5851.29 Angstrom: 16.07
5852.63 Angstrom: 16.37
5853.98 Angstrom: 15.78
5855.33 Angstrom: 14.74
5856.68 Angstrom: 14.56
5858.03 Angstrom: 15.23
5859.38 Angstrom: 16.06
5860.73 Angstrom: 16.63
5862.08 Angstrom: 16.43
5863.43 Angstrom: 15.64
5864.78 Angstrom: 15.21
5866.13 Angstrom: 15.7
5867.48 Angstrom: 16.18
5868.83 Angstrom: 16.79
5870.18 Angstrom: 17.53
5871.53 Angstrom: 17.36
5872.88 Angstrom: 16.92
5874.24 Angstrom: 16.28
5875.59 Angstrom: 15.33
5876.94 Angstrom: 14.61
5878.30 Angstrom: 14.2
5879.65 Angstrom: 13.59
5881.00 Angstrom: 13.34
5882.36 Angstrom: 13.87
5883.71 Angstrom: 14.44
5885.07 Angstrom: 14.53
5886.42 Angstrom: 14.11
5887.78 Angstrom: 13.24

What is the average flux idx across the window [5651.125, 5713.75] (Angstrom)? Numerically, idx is 15.6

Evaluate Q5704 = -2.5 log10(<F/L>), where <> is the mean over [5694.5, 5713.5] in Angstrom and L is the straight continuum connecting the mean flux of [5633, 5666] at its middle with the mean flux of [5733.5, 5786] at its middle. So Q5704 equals 0.02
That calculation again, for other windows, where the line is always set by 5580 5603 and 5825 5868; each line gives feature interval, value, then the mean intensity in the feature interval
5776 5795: 0.041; 15.3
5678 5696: -0.038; 16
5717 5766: -0.043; 16.4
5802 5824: -0.056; 16.9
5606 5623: -0.047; 15.8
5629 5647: -0.061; 16.1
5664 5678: -0.029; 15.8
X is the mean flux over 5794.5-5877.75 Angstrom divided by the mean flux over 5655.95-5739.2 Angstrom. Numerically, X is 1.03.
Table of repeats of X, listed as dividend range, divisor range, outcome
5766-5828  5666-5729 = 1.01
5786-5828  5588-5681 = 1.05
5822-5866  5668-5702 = 1.02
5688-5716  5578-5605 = 1.04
